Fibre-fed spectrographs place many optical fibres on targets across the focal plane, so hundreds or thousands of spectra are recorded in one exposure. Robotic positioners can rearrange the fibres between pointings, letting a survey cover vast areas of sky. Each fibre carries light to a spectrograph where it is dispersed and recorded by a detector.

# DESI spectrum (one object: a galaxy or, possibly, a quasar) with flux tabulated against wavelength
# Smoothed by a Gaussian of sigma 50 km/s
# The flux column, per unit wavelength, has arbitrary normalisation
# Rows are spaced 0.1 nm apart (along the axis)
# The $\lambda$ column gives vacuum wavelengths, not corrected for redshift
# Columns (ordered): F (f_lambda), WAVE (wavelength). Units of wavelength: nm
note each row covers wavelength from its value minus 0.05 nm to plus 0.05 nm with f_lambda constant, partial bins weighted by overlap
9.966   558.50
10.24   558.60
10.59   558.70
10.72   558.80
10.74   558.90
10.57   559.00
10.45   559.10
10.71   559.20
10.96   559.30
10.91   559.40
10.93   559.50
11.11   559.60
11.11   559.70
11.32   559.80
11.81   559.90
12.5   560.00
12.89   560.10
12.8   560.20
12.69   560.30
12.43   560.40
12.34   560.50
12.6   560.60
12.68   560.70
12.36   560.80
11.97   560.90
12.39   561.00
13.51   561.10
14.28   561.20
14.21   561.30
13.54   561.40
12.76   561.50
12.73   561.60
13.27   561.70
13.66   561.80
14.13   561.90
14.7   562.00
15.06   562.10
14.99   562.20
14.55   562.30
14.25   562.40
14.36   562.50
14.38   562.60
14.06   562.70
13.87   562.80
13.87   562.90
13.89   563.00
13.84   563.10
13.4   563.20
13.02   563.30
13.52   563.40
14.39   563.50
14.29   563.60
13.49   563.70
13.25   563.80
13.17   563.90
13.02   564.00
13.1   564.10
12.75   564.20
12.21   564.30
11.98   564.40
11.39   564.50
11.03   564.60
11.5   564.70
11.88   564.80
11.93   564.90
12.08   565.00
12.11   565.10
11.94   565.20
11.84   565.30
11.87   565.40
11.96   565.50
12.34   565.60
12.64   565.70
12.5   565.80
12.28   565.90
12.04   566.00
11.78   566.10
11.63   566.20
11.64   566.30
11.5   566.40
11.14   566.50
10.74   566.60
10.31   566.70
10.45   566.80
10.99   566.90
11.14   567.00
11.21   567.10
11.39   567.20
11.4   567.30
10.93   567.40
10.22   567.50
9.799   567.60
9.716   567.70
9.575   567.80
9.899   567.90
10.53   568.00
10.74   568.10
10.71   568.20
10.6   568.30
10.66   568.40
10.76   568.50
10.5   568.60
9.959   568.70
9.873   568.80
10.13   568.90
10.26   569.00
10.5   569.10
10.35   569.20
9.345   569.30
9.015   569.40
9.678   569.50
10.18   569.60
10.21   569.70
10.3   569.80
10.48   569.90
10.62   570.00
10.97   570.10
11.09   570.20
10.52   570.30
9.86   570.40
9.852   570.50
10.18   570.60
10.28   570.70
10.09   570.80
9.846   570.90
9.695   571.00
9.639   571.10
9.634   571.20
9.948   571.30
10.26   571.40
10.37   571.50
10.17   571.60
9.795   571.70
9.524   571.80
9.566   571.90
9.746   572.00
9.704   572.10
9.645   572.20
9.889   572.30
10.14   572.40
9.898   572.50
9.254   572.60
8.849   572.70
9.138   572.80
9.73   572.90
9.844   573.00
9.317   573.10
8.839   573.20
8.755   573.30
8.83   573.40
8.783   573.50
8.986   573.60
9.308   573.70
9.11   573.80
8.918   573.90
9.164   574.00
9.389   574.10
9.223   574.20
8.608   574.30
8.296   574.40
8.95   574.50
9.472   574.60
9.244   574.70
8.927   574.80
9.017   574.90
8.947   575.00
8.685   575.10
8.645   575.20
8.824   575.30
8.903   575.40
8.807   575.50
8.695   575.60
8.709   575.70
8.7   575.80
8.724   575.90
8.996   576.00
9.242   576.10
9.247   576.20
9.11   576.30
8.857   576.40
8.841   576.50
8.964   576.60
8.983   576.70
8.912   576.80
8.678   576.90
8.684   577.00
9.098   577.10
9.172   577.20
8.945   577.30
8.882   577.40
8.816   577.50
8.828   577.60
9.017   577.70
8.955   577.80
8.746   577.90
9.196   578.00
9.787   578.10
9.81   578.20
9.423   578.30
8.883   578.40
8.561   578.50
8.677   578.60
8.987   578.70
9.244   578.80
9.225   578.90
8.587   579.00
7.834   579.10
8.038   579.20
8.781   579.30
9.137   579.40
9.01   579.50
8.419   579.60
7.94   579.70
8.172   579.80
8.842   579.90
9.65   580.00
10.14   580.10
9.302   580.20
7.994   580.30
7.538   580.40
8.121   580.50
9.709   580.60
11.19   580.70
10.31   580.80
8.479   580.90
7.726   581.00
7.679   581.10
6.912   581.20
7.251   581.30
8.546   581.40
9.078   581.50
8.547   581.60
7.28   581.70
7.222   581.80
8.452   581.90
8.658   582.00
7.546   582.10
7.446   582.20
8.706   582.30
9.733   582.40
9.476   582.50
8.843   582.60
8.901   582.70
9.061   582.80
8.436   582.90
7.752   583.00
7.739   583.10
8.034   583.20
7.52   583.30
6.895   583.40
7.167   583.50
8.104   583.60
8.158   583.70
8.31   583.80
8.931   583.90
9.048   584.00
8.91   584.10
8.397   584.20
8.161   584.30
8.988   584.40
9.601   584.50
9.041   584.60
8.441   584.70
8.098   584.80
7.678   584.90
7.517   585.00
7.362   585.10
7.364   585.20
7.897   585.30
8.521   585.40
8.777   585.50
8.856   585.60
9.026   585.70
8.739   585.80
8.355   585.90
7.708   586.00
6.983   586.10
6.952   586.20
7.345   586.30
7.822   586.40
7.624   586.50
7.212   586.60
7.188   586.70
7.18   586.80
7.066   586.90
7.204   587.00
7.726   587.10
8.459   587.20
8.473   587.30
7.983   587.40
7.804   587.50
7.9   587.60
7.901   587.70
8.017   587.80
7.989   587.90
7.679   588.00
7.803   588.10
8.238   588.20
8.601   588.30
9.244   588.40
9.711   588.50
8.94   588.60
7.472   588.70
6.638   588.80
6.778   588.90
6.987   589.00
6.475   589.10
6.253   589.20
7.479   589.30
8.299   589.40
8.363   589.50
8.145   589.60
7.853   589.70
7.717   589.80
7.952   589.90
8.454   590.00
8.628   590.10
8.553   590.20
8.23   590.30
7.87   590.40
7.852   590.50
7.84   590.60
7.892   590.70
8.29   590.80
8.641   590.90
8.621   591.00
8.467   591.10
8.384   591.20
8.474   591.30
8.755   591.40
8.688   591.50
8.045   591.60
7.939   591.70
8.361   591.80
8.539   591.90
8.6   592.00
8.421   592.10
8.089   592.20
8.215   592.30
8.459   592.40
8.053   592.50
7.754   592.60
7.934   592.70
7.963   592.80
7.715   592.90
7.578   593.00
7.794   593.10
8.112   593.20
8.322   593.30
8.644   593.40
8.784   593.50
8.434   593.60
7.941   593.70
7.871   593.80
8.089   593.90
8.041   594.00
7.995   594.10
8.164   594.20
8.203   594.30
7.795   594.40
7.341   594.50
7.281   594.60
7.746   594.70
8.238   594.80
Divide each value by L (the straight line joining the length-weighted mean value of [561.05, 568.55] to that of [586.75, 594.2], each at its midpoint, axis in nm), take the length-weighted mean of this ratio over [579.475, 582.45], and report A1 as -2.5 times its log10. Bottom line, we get 0.14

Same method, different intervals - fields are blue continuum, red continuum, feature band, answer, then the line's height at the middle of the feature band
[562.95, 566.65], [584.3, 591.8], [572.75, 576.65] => 0.17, 10.5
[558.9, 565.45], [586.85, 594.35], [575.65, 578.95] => 0.14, 10.3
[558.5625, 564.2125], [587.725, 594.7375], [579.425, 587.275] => 0.13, 9.32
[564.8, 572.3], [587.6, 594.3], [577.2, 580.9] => 0.06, 9.44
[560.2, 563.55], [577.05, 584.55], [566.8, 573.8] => 0.14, 11.4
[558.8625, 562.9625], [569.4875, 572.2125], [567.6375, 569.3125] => 0.05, 10.7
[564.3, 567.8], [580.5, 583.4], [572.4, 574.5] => 0.10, 10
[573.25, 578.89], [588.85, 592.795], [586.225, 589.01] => 0.06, 8.26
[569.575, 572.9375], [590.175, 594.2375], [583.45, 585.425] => 0.07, 8.86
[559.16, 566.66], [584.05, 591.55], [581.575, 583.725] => 0.11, 9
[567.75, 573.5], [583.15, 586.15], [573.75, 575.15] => 0.06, 9.48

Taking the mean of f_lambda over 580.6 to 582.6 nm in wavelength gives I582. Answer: 8.48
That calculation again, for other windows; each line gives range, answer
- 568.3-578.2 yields 9.46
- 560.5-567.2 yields 12.7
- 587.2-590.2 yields 7.94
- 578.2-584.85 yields 8.54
